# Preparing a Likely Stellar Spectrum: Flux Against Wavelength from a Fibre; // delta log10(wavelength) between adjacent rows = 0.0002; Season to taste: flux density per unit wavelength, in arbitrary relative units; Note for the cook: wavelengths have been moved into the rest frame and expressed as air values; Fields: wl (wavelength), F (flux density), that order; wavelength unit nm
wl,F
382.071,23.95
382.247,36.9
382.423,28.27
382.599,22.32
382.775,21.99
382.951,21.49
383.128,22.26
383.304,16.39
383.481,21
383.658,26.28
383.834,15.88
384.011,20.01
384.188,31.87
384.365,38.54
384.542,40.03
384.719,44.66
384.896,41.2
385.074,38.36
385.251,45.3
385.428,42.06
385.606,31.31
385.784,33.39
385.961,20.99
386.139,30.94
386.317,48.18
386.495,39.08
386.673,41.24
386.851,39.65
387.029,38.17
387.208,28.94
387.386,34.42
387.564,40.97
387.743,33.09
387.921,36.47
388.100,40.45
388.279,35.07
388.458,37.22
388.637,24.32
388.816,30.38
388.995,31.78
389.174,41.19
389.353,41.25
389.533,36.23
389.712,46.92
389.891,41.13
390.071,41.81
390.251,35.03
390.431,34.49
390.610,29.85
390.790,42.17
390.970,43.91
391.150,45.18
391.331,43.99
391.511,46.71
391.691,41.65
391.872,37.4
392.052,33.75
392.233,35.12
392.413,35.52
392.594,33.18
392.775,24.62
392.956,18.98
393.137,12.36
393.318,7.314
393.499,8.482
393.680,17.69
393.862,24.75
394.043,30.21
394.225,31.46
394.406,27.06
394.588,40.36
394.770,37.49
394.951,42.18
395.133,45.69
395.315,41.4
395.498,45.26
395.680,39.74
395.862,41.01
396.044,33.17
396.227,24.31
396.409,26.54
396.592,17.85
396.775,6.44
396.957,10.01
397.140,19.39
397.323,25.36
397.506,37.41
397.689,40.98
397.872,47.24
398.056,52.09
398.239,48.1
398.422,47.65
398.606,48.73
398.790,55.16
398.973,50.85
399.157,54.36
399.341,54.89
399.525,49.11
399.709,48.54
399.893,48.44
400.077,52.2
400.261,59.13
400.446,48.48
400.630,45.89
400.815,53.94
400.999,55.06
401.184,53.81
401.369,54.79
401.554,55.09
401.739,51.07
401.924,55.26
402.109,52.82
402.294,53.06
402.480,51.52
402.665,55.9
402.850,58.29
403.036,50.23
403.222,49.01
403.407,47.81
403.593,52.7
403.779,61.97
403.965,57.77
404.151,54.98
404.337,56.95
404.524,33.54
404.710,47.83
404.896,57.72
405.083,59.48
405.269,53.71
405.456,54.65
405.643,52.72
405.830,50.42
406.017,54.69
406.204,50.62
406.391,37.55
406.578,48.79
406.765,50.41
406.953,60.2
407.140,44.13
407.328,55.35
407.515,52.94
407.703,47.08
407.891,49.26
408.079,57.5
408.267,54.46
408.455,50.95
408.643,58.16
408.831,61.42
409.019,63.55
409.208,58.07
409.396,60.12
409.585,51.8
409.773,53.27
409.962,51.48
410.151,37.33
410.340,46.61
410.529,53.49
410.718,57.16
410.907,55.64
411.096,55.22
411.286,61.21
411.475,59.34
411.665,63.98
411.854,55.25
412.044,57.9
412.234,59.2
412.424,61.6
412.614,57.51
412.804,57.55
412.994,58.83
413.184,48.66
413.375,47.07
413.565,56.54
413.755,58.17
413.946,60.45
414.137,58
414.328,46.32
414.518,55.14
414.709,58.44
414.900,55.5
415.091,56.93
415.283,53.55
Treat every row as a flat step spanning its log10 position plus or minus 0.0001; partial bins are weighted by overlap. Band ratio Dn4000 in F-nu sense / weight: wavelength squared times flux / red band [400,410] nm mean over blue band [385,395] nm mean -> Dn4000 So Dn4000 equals 1.67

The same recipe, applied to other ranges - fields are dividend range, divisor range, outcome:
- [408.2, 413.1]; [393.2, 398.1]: 2.01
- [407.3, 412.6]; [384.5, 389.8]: 1.68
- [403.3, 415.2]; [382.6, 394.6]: 1.83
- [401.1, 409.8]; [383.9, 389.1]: 1.64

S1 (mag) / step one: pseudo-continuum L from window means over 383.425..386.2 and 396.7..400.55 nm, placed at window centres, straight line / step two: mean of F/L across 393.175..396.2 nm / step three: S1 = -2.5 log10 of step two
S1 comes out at 0.269 mag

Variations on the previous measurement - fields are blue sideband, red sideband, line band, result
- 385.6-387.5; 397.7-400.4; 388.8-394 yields 0.23 mag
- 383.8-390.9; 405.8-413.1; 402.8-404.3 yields -0.09 mag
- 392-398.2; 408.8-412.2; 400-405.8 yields -0.23 mag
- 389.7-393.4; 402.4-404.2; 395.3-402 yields 0.09 mag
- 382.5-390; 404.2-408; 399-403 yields -0.14 mag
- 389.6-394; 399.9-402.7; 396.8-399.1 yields 0.17 mag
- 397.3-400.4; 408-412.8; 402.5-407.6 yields 0.01 mag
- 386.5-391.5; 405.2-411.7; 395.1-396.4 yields 0.15 mag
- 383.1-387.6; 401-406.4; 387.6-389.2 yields 0.07 mag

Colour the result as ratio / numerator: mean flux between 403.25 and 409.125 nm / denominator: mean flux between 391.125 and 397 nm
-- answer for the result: 1.73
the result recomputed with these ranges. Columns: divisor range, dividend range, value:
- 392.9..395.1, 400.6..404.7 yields 2.07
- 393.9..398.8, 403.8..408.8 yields 1.48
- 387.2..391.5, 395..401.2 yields 1.11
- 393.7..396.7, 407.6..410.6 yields 1.58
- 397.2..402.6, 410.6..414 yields 1.15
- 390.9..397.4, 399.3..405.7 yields 1.74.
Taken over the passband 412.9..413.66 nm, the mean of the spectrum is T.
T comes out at 52.8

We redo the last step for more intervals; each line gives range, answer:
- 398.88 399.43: 53.4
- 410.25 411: 53.3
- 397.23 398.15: 40.6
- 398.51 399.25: 52.2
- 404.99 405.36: 56.7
